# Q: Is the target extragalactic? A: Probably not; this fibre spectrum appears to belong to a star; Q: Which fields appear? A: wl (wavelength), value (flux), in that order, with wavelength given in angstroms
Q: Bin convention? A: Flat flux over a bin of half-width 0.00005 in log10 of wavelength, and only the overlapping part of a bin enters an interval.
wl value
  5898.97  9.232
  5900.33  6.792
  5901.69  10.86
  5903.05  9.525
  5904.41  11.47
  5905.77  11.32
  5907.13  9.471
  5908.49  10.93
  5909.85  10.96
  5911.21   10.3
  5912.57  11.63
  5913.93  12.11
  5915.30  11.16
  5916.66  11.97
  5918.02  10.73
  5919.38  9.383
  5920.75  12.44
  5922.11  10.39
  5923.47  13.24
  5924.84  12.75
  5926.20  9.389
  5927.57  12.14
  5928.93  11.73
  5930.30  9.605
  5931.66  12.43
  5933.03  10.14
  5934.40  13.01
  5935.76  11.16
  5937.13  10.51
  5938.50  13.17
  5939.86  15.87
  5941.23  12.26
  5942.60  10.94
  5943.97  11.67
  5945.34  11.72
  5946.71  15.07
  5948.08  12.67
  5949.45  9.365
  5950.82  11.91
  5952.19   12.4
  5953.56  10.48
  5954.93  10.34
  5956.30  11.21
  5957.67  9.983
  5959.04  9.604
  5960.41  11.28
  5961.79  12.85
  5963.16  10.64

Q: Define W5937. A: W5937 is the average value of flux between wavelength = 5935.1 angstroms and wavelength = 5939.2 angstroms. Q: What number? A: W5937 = 11.6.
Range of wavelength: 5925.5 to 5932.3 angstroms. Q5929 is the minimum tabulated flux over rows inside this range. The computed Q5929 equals 9.389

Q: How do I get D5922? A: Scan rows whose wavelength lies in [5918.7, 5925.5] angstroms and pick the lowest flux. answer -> 9.383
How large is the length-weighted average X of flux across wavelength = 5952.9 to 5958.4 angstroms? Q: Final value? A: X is 10.5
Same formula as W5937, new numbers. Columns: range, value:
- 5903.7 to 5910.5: 10.8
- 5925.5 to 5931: 10.7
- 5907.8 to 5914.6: 11.2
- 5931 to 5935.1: 11.8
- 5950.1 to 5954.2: 11.6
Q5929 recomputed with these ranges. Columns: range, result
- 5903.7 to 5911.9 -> 9.471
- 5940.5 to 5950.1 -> 9.365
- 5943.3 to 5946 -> 11.67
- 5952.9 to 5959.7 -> 9.604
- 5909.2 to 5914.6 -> 10.3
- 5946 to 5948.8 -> 12.67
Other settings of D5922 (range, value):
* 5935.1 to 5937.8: 10.51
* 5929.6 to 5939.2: 9.605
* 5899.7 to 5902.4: 6.792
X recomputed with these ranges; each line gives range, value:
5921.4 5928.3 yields 11.6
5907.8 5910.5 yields 10.9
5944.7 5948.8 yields 13.1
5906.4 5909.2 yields 10.2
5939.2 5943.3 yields 13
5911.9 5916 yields 11.6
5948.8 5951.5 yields 10.7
